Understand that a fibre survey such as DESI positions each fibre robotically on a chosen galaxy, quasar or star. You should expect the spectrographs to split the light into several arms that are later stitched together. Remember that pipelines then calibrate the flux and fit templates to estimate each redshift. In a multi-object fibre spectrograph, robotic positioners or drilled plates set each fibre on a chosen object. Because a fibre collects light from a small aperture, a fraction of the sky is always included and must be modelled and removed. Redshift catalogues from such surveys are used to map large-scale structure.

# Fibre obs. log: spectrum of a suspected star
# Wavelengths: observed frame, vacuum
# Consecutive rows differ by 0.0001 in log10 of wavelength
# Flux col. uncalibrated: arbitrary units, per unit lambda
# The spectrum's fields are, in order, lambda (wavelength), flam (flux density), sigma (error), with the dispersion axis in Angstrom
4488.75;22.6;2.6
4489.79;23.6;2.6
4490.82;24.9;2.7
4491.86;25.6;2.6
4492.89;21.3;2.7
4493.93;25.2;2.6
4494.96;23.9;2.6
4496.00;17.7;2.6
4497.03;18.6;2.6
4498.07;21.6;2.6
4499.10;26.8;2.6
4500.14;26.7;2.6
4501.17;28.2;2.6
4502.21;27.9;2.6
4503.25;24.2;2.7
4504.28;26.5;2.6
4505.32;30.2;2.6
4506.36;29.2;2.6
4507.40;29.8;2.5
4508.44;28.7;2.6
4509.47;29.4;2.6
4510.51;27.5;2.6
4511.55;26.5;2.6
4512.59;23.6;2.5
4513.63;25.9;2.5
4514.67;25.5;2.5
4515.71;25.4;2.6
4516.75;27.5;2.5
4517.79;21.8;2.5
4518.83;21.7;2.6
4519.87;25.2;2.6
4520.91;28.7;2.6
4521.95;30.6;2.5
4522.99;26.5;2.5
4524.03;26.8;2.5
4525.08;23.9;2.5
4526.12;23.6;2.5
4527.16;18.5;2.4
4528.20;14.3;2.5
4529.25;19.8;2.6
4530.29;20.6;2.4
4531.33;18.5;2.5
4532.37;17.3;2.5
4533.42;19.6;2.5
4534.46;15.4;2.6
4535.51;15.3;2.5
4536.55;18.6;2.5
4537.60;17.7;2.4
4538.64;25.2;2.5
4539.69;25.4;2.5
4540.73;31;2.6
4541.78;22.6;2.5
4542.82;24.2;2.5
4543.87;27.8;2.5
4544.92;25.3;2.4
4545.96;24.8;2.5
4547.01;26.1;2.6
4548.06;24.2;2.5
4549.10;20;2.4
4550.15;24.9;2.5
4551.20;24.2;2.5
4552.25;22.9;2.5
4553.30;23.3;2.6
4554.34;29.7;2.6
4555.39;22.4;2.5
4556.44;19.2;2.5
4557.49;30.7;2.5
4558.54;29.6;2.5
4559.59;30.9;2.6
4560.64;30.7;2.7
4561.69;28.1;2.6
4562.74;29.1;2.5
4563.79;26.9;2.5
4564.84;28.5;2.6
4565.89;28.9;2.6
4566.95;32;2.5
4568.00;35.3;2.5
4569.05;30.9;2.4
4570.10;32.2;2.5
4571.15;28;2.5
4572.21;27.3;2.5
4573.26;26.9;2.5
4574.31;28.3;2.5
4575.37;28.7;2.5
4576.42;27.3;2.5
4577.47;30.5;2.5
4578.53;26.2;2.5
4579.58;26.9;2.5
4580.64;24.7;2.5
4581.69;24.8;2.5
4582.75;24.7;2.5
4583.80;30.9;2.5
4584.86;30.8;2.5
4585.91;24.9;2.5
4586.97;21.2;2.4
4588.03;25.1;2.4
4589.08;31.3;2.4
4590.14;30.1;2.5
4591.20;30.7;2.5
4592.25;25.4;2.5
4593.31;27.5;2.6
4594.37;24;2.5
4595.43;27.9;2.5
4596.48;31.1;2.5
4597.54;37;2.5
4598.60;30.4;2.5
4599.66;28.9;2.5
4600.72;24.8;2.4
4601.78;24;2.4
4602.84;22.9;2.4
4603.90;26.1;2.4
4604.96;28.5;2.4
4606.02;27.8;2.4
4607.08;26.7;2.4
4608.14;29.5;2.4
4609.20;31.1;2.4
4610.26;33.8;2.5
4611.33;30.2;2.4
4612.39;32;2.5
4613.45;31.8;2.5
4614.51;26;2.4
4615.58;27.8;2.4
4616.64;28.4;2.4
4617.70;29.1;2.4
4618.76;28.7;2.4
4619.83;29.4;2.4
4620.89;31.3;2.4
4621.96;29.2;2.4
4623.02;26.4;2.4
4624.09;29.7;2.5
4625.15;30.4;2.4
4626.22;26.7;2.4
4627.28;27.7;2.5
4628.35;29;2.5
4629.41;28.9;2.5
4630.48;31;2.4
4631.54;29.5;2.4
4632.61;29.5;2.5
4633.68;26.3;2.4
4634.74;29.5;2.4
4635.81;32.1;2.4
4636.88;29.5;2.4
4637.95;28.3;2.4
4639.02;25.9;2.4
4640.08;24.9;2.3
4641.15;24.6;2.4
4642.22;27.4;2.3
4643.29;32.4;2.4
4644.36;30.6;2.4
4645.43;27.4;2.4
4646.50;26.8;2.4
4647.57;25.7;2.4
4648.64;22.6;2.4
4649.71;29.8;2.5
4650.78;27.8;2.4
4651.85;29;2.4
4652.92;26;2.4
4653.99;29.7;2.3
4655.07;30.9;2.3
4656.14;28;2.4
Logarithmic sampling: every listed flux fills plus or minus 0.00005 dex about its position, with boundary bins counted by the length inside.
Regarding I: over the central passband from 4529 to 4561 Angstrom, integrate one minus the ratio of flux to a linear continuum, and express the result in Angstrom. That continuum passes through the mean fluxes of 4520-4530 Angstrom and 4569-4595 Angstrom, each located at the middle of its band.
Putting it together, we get 2.0 Angstrom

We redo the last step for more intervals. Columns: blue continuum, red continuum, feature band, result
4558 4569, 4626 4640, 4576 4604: 2.0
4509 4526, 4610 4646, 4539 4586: 0.0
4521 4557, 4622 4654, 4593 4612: -1.6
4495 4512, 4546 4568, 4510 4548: 4.5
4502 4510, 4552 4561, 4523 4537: 4.0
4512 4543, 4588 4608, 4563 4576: -1.8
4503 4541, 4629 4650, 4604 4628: -1.7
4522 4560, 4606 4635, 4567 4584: -1.7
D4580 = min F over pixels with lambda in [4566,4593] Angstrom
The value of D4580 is 21.2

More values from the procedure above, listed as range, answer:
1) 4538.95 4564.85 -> 19.2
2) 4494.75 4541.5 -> 14.3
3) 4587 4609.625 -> 22.9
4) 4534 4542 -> 15.3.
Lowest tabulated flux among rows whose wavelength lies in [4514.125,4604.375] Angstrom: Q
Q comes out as 14.3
